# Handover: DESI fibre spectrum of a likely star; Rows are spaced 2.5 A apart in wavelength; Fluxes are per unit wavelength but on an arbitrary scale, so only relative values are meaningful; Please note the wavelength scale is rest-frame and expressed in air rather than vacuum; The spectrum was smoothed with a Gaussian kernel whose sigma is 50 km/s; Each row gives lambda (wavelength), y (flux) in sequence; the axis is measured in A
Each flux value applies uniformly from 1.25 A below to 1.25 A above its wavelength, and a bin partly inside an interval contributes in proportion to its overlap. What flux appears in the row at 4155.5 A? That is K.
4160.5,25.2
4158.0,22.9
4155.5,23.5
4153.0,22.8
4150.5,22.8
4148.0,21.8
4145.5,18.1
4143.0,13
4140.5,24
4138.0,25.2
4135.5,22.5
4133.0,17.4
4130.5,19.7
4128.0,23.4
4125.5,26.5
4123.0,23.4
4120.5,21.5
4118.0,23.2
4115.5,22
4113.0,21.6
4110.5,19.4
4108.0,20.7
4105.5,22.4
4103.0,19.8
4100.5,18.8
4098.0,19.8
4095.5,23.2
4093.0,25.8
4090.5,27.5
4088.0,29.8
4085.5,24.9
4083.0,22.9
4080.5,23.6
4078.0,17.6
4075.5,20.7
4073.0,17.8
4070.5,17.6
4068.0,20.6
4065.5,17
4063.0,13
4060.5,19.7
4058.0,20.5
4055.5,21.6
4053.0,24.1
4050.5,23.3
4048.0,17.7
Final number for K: 23.5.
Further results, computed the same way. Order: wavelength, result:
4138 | 25.2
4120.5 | 21.5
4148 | 21.8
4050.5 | 23.3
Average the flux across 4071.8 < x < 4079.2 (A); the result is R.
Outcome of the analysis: 18.7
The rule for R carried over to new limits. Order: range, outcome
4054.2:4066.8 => 18.4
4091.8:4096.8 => 24.4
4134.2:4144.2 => 21.2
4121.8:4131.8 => 23.2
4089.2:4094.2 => 26.7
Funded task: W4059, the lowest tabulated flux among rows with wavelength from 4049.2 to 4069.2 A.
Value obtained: 13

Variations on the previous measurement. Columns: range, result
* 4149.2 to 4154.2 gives 22.8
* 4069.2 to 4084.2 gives 17.6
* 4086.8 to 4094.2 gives 25.8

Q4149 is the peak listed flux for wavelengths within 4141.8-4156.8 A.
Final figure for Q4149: 23.5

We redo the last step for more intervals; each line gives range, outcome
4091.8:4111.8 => 25.8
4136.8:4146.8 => 25.2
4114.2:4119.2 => 23.2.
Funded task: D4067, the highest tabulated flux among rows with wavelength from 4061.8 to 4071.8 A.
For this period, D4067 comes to 20.6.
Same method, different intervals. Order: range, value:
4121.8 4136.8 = 26.5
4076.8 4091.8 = 29.8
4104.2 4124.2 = 23.4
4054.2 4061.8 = 21.6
